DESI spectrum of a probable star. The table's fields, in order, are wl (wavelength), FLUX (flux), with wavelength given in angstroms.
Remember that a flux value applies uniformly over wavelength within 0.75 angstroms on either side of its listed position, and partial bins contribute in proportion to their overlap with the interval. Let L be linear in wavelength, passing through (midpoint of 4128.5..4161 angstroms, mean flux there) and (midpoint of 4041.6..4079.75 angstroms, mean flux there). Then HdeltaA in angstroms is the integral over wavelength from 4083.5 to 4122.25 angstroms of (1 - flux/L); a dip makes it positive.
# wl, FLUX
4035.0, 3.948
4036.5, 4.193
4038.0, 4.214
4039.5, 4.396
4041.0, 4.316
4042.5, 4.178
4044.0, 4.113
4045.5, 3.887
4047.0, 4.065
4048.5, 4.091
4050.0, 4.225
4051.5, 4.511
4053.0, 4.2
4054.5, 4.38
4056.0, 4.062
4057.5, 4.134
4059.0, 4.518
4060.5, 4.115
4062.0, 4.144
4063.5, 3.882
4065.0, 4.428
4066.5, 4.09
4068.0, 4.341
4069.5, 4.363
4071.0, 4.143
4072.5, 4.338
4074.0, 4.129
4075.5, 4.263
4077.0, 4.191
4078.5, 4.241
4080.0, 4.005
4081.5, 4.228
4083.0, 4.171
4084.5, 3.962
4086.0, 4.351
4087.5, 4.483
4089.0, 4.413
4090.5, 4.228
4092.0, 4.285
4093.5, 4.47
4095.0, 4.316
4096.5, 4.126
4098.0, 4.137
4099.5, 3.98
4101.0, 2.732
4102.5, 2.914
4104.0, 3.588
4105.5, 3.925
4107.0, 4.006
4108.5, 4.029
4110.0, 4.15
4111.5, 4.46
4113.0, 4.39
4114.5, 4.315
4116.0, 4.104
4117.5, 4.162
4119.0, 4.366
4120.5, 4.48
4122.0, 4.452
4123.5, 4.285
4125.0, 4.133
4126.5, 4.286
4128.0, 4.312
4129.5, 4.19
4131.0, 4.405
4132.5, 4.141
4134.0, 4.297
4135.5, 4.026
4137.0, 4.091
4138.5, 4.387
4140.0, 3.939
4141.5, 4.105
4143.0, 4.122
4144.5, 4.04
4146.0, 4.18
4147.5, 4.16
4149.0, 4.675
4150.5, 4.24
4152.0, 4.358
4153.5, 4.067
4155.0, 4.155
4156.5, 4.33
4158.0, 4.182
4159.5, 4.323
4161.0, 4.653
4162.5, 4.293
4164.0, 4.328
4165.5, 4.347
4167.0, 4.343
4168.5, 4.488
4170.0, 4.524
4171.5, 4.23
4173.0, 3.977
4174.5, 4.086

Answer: 1.0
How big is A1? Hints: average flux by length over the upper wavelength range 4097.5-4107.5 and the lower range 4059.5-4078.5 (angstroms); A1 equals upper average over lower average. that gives 0.85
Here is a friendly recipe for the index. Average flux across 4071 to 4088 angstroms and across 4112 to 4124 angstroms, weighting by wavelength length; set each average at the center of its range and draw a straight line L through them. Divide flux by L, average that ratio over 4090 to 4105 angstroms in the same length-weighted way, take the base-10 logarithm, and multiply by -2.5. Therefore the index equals 0.10 mag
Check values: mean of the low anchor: 4.21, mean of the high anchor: 4.32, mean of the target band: 3.87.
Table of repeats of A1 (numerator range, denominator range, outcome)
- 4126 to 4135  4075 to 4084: 1.02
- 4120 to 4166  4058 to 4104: 1.03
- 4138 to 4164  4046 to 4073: 1.01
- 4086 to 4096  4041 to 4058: 1.04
